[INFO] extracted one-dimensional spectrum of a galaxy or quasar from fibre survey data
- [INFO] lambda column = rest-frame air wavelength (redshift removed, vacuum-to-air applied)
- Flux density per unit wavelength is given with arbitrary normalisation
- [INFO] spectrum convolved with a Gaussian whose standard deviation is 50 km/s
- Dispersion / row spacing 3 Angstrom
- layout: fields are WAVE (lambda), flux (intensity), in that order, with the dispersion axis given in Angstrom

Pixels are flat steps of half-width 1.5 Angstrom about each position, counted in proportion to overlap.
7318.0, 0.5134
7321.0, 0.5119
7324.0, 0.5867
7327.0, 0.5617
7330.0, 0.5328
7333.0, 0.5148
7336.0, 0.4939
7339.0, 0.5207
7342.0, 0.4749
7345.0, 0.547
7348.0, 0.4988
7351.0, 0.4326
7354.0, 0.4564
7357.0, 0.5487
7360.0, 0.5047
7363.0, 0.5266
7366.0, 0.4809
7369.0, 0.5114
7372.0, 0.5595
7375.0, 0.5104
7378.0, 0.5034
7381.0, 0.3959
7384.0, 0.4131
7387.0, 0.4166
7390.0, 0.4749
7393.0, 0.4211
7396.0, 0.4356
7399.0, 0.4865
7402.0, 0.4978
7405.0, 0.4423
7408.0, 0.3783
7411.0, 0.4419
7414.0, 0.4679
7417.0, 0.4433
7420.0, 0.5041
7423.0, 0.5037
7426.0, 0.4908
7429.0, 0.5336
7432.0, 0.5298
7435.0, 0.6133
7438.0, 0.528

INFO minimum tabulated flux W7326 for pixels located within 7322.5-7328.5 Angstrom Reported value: 0.5617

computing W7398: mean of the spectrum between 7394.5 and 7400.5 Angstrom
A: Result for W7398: 0.461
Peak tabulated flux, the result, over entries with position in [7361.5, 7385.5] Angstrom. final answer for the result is 0.5595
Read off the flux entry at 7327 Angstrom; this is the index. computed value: 0.5617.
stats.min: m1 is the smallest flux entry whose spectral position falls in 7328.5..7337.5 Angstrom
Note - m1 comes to 0.4939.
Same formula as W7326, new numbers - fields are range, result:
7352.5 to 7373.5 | 0.4564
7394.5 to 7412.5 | 0.3783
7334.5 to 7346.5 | 0.4749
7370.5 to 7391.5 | 0.3959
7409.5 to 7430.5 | 0.4419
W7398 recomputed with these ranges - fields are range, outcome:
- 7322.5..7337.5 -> 0.538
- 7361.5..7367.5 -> 0.504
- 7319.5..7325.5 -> 0.549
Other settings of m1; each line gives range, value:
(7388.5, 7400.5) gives 0.4211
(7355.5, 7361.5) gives 0.5047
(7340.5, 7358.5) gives 0.4326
